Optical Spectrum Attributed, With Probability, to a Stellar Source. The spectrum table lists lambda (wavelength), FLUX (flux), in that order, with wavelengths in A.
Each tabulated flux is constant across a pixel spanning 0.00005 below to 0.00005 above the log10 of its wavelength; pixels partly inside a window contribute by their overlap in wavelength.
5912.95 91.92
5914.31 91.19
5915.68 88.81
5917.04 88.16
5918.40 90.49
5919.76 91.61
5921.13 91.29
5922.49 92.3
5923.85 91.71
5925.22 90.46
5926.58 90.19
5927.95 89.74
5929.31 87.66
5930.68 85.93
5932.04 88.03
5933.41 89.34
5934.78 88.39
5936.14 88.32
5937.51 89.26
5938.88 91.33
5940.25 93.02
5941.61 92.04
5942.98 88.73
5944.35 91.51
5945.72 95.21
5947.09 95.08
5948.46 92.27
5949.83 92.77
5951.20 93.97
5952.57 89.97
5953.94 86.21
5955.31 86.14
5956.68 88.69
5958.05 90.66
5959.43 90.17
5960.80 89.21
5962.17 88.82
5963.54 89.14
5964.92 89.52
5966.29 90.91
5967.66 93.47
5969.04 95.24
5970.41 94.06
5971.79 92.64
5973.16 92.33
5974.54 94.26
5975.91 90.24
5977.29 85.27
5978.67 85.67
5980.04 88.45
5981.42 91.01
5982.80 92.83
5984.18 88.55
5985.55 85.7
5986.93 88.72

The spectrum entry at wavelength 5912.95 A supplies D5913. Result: 91.92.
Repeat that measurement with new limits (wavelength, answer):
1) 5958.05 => 90.66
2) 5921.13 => 91.29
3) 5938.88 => 91.33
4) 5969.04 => 95.24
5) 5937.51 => 89.26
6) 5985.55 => 85.7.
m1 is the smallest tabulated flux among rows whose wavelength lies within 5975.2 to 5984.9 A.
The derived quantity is 85.27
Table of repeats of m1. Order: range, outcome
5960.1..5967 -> 88.82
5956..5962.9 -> 88.69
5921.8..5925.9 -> 90.46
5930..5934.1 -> 85.93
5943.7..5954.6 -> 86.21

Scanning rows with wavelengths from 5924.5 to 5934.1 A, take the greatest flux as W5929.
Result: 90.46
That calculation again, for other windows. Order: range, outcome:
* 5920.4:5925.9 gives 92.3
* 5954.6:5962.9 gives 90.66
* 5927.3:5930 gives 89.74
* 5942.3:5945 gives 91.51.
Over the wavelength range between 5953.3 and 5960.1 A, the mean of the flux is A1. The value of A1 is 88.3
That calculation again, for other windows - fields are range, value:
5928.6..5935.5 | 88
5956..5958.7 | 89.7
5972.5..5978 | 90.4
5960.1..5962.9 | 89.3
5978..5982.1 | 88.5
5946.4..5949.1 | 93.7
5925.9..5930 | 89.1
